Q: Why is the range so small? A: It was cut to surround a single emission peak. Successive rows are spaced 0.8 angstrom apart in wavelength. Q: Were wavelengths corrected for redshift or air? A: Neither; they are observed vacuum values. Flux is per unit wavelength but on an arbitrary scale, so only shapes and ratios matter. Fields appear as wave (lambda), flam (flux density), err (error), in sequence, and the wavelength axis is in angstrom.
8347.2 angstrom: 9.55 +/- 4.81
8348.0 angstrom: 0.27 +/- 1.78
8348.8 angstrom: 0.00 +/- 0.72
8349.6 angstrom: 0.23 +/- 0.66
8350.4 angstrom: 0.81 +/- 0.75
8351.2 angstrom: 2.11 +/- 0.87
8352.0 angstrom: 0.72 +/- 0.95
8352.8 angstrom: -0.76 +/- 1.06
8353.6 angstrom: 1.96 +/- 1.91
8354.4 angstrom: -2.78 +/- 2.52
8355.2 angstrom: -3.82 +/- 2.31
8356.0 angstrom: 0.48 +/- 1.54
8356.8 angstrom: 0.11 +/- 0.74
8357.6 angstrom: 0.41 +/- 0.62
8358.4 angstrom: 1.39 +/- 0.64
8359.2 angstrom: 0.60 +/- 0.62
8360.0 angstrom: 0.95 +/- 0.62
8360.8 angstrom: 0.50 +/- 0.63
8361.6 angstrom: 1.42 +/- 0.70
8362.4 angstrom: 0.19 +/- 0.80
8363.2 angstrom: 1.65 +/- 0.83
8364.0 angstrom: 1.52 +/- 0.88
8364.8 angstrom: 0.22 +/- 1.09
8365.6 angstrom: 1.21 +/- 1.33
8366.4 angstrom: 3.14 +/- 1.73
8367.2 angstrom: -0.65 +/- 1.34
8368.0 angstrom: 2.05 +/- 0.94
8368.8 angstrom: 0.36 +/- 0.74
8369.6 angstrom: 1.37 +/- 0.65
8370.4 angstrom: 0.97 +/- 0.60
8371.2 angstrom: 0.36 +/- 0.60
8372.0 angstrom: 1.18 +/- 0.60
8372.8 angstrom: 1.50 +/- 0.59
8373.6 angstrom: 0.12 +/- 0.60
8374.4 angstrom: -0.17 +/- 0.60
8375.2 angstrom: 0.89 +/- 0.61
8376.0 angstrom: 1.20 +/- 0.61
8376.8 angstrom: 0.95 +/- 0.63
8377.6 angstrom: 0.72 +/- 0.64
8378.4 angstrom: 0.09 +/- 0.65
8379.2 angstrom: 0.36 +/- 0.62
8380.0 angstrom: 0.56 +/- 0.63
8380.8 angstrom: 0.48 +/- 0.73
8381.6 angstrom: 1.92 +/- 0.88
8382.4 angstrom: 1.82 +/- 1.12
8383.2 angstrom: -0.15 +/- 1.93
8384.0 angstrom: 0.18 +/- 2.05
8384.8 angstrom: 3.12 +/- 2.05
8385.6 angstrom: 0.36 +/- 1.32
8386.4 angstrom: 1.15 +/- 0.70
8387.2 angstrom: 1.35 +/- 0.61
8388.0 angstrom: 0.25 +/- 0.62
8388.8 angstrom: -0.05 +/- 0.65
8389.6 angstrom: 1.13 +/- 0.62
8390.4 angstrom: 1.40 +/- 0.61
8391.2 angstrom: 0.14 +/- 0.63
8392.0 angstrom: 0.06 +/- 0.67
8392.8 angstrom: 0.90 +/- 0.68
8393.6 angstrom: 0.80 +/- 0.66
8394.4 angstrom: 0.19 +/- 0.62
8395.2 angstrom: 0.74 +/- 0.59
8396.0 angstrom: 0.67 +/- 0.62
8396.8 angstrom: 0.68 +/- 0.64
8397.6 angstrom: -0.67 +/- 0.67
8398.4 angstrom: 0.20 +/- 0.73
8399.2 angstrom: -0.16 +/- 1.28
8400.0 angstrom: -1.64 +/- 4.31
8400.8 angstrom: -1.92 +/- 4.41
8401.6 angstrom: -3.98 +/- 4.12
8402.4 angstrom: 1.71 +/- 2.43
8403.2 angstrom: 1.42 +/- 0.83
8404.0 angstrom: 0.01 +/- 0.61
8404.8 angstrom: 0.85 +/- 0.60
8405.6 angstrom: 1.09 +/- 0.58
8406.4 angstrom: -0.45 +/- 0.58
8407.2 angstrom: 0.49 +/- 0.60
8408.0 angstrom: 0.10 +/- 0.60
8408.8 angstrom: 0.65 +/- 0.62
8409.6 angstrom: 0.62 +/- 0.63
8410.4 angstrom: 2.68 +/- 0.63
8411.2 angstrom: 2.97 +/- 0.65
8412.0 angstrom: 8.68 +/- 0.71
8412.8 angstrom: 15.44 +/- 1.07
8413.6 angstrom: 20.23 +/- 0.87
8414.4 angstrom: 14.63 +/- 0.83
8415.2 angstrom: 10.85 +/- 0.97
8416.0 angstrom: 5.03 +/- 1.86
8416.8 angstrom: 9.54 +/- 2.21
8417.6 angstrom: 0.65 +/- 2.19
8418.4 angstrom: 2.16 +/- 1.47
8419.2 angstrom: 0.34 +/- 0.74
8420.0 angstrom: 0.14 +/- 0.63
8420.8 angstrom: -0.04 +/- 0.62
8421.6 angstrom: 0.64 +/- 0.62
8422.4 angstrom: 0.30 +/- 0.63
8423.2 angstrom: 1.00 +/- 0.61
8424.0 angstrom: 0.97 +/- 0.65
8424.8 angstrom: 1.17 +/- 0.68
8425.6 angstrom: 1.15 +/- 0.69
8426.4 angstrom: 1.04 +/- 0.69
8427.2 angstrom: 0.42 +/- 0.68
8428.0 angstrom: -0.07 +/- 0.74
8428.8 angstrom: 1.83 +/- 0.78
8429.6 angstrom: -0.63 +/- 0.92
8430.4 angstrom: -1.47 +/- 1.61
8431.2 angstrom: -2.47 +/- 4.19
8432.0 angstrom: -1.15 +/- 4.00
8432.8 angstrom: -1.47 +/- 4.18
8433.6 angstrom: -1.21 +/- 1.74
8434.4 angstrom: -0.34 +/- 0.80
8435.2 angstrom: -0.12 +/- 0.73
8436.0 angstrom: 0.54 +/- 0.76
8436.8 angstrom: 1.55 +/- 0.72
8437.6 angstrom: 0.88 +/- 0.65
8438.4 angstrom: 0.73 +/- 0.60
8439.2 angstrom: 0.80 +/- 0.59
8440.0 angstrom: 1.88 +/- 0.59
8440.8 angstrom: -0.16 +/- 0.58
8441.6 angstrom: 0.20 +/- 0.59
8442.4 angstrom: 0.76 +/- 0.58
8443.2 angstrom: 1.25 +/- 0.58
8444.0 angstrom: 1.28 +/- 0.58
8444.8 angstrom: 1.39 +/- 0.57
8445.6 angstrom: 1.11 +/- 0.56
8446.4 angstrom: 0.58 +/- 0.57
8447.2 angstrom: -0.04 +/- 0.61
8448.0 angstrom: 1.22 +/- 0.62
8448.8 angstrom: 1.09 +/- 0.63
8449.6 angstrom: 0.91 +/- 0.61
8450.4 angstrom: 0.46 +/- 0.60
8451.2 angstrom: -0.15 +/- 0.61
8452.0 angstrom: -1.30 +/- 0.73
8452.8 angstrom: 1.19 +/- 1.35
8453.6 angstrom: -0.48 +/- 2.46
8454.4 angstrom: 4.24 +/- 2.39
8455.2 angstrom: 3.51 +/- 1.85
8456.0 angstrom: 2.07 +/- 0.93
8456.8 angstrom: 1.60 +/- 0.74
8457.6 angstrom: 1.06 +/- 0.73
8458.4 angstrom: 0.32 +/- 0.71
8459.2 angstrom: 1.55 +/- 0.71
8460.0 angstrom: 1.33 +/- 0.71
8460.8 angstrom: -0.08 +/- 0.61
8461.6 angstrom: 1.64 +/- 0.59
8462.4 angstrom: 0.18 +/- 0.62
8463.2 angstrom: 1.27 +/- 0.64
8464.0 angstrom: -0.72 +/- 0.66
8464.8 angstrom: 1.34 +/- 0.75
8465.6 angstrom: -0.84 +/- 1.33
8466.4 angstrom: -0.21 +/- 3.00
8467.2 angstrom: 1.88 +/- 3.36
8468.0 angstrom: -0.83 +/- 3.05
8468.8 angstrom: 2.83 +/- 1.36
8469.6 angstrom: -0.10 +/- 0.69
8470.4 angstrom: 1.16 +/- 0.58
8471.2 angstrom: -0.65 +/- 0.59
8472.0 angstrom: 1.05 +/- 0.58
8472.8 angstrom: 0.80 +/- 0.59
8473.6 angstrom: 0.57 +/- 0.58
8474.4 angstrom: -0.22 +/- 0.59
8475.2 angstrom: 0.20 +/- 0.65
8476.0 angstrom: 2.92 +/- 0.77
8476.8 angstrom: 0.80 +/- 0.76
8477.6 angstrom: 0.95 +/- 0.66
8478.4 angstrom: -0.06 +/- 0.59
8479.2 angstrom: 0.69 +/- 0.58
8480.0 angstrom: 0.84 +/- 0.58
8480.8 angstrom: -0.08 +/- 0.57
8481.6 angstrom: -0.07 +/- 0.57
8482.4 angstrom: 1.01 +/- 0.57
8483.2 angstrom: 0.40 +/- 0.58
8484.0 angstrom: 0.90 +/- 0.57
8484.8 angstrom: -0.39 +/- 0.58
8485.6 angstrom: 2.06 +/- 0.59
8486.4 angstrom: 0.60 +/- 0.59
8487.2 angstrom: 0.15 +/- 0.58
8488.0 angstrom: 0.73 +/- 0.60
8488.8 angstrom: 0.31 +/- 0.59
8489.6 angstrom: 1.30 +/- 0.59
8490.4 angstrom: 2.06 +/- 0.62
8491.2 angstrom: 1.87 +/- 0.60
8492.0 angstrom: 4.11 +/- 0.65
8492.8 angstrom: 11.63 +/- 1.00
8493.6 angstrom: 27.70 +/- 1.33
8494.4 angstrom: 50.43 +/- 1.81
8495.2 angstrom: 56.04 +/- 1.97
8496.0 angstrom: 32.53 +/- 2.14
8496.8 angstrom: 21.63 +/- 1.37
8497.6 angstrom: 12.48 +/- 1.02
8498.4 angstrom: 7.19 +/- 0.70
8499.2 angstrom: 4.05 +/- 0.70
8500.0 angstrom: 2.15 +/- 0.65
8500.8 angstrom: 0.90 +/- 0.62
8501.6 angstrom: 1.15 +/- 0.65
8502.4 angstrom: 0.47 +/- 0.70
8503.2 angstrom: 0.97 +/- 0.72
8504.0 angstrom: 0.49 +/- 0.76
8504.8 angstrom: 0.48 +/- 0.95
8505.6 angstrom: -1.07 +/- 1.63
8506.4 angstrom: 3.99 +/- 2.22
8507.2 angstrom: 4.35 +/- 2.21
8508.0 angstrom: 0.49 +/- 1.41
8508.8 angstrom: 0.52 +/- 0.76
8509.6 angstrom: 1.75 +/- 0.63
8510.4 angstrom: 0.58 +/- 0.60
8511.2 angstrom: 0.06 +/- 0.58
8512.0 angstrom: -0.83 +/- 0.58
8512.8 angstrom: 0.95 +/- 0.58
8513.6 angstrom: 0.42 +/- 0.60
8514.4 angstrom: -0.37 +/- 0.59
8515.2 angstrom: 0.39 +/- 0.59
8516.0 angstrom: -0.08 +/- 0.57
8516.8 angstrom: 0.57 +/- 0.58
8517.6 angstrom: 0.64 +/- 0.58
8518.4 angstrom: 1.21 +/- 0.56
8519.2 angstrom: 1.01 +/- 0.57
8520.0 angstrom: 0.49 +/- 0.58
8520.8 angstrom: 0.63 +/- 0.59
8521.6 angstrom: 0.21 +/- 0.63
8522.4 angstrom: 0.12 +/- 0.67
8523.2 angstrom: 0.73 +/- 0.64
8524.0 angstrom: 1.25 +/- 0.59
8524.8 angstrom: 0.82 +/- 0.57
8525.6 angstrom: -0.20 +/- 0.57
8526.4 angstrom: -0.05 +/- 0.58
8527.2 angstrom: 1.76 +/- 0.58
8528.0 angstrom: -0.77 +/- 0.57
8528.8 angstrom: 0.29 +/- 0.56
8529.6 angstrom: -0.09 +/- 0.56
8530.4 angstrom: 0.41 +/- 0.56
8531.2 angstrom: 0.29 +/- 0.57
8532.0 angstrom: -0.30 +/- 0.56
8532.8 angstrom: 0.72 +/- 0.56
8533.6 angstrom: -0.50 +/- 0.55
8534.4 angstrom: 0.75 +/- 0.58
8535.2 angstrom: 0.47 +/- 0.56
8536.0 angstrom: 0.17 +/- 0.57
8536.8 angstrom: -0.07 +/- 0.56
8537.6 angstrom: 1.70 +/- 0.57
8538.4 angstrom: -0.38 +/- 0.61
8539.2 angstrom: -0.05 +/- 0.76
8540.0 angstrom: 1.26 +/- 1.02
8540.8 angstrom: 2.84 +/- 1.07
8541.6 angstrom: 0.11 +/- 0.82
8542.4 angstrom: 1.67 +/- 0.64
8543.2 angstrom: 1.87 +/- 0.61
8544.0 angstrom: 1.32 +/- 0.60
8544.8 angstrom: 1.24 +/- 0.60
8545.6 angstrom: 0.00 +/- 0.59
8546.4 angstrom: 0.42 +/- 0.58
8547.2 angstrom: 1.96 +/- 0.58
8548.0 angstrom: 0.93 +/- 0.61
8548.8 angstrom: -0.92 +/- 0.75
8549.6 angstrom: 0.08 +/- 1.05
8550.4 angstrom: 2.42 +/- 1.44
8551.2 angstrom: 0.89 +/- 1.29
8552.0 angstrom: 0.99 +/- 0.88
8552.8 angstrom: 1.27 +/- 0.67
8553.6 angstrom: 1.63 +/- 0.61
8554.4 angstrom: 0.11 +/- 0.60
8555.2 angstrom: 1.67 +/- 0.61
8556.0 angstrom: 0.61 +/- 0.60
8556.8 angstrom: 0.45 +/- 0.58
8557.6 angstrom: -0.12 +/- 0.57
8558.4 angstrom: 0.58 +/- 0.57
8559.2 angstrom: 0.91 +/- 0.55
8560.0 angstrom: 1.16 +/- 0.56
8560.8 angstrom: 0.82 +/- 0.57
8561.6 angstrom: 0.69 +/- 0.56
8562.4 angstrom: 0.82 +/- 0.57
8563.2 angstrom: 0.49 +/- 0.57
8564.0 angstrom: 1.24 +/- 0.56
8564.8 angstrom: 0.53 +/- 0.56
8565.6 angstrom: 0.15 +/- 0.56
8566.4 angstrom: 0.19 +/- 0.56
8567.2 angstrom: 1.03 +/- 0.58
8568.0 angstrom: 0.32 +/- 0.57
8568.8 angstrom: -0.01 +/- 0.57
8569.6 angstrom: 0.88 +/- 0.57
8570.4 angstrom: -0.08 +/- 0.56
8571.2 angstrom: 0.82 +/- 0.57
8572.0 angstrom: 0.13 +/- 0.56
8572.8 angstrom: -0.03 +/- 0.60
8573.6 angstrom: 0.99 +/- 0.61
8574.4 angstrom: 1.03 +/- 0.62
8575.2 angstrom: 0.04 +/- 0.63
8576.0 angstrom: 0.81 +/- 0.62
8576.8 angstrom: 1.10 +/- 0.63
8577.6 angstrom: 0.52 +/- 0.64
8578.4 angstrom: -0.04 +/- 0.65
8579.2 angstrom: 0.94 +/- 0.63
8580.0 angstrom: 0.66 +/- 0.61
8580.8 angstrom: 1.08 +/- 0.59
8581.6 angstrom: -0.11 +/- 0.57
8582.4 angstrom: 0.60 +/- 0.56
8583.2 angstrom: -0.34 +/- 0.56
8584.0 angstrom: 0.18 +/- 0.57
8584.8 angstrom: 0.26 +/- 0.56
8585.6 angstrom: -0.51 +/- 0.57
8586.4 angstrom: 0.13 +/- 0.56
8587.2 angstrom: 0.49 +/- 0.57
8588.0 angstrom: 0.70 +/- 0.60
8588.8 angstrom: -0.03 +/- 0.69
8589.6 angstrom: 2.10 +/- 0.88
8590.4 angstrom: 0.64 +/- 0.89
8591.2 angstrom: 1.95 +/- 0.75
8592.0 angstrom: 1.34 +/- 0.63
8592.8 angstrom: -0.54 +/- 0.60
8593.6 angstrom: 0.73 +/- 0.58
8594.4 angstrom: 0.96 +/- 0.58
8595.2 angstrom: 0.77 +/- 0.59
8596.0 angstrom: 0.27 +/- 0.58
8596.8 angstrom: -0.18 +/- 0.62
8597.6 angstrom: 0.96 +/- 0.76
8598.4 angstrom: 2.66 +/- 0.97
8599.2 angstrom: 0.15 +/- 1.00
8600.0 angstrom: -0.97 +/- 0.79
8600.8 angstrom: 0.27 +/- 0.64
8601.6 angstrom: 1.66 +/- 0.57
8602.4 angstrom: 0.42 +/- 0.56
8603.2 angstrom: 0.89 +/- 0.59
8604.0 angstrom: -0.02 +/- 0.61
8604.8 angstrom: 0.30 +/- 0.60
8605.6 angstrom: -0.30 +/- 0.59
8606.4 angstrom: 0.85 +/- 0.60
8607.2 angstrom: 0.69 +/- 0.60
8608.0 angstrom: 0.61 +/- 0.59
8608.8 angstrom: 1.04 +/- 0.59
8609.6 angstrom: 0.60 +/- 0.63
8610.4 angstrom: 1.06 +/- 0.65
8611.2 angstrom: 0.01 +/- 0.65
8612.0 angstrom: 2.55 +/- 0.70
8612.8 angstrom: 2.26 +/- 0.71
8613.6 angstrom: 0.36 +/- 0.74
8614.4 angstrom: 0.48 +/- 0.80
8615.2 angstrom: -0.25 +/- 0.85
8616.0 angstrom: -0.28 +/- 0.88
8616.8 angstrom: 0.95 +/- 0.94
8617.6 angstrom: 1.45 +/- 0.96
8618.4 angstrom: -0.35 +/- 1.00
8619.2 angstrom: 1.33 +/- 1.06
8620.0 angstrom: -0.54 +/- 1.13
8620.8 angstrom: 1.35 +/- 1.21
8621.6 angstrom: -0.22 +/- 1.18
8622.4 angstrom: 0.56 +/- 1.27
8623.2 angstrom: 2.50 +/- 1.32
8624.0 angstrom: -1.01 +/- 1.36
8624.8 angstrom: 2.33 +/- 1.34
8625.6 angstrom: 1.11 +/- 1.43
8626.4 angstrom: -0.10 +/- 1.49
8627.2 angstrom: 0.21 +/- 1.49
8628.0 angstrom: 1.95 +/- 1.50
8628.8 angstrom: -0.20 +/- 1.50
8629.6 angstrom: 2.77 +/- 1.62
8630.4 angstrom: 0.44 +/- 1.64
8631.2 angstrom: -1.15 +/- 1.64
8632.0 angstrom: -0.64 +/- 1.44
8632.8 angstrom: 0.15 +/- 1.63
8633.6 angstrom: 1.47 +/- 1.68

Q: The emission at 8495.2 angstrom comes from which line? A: [O III] 5007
